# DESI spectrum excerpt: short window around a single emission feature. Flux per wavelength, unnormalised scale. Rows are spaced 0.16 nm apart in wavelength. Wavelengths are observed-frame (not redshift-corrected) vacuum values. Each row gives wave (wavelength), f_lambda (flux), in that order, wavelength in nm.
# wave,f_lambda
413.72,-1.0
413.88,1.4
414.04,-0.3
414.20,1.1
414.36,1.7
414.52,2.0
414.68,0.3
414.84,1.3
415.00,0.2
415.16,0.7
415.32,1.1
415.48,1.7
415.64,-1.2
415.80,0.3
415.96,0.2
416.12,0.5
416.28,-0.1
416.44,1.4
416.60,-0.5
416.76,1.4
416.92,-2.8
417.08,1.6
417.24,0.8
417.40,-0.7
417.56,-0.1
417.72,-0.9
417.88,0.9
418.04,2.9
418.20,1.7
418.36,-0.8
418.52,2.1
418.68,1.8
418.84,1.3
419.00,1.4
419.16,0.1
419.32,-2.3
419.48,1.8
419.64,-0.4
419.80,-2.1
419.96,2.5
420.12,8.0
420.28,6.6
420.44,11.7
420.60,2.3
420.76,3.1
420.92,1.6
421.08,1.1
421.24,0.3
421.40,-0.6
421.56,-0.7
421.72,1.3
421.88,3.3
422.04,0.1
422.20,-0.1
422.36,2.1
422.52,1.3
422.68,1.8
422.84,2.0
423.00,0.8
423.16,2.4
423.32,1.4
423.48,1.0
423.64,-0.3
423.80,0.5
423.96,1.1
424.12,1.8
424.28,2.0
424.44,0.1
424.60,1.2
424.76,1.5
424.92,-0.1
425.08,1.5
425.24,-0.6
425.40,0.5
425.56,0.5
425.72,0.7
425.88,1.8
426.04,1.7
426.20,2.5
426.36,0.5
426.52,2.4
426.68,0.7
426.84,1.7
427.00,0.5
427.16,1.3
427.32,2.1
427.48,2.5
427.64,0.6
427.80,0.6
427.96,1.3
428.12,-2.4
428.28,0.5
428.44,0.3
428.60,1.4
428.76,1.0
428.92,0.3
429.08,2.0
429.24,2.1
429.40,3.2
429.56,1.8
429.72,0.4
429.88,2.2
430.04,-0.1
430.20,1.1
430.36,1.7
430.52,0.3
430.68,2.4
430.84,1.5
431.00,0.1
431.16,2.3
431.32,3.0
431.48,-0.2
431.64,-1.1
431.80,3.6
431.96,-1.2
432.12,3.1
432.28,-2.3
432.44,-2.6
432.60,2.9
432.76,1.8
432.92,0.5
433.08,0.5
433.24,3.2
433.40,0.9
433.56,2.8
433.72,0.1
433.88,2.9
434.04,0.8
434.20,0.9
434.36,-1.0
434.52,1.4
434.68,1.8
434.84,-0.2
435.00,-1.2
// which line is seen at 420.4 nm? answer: [O II]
